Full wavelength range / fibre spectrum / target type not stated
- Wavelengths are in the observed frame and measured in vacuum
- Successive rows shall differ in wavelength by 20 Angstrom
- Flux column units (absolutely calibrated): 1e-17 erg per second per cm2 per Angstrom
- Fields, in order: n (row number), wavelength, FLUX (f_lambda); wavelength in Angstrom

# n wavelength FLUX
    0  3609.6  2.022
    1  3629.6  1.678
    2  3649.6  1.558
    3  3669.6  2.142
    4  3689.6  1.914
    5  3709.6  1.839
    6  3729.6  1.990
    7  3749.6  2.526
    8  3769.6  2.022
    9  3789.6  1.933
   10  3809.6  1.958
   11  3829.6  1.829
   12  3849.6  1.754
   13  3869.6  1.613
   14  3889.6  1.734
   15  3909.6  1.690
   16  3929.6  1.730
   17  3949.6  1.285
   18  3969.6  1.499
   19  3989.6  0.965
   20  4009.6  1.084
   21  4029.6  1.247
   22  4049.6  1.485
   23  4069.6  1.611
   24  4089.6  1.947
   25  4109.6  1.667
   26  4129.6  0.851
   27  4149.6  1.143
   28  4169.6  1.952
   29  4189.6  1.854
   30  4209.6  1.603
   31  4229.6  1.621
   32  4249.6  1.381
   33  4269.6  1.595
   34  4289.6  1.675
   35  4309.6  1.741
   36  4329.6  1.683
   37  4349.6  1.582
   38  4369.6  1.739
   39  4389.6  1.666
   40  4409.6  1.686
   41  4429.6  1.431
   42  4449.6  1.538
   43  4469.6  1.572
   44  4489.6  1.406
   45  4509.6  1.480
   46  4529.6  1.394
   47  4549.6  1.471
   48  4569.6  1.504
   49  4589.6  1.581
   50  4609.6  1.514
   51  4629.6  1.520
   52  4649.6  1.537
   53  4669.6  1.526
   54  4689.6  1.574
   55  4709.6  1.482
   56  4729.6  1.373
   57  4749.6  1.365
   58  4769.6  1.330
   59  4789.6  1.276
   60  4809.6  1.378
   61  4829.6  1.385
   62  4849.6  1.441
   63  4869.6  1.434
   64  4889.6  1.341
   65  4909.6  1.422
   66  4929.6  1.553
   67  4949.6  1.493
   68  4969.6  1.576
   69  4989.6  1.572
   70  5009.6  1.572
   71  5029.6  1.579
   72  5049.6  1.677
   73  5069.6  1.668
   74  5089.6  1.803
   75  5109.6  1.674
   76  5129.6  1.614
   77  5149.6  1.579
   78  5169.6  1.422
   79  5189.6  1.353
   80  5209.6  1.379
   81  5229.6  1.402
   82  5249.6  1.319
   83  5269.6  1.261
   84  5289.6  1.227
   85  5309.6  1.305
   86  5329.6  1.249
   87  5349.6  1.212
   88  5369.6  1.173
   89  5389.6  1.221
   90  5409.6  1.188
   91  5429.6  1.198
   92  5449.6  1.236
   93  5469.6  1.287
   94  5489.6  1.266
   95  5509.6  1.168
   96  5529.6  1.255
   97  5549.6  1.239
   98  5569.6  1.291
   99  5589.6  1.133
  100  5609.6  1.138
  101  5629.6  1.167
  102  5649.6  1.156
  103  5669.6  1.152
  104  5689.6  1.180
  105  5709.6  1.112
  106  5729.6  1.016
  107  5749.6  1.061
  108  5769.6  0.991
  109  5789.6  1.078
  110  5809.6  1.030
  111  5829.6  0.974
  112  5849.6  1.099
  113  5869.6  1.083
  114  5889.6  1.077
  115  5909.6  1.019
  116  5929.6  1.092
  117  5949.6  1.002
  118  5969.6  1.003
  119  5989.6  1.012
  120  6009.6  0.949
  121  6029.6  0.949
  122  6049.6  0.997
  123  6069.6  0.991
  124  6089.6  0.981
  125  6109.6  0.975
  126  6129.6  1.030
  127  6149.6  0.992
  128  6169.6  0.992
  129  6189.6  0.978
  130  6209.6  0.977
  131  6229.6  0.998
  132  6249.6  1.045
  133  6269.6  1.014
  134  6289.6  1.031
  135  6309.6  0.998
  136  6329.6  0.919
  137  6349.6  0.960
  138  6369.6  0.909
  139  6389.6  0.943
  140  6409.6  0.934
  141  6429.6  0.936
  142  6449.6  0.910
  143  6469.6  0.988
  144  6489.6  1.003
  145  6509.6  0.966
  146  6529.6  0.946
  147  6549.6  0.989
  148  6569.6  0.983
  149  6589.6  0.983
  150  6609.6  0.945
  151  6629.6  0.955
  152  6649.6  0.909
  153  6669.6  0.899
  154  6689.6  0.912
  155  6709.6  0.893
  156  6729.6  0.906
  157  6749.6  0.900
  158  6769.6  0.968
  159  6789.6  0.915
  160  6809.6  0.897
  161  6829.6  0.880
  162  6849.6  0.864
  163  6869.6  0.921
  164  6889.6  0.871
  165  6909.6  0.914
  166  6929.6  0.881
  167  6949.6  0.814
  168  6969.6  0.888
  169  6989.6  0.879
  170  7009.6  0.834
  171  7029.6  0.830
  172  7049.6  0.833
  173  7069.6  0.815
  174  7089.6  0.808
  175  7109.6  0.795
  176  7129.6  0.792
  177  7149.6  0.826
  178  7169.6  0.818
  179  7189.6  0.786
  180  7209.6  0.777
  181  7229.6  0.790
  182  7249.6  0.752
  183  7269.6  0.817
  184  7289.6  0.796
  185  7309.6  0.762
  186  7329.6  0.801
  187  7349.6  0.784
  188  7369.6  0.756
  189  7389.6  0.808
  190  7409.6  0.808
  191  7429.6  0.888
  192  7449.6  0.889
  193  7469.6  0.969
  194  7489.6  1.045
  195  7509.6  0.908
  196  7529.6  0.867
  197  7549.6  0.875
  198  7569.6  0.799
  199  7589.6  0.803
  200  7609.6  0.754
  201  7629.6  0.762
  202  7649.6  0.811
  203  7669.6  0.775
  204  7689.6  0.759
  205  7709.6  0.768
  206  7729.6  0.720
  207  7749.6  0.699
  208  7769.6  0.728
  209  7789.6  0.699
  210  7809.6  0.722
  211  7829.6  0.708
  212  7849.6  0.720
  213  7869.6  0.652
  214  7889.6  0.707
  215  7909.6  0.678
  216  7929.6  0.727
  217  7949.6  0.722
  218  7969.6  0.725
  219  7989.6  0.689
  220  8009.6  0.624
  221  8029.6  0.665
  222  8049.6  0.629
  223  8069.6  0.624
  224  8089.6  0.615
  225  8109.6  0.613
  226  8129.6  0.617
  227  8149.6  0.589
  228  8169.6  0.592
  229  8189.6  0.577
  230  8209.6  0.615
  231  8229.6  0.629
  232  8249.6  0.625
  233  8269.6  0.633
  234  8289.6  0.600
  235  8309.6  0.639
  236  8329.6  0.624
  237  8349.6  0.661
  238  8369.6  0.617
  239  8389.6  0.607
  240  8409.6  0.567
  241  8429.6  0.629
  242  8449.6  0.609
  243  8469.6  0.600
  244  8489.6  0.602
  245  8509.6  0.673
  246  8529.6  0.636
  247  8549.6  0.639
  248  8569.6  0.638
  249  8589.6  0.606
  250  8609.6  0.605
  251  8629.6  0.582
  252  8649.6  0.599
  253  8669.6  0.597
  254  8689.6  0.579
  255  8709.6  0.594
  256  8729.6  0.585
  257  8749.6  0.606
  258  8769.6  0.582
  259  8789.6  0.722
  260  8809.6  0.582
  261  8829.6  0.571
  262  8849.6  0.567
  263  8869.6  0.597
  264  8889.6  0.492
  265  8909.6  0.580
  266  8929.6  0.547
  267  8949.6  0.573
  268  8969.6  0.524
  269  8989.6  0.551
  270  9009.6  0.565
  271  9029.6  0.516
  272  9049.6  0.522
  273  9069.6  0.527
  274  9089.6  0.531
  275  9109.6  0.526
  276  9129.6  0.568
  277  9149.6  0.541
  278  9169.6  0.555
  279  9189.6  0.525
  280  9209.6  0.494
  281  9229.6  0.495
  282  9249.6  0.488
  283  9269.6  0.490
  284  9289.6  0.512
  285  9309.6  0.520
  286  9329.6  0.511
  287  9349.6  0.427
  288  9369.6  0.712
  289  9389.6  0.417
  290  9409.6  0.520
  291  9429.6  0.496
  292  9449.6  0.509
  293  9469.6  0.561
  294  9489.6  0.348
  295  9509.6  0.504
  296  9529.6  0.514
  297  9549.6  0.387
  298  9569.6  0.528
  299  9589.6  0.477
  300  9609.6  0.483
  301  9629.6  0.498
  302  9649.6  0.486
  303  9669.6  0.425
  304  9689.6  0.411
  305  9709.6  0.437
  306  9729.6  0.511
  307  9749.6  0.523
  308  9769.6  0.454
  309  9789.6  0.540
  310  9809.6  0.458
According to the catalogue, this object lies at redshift 1.68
